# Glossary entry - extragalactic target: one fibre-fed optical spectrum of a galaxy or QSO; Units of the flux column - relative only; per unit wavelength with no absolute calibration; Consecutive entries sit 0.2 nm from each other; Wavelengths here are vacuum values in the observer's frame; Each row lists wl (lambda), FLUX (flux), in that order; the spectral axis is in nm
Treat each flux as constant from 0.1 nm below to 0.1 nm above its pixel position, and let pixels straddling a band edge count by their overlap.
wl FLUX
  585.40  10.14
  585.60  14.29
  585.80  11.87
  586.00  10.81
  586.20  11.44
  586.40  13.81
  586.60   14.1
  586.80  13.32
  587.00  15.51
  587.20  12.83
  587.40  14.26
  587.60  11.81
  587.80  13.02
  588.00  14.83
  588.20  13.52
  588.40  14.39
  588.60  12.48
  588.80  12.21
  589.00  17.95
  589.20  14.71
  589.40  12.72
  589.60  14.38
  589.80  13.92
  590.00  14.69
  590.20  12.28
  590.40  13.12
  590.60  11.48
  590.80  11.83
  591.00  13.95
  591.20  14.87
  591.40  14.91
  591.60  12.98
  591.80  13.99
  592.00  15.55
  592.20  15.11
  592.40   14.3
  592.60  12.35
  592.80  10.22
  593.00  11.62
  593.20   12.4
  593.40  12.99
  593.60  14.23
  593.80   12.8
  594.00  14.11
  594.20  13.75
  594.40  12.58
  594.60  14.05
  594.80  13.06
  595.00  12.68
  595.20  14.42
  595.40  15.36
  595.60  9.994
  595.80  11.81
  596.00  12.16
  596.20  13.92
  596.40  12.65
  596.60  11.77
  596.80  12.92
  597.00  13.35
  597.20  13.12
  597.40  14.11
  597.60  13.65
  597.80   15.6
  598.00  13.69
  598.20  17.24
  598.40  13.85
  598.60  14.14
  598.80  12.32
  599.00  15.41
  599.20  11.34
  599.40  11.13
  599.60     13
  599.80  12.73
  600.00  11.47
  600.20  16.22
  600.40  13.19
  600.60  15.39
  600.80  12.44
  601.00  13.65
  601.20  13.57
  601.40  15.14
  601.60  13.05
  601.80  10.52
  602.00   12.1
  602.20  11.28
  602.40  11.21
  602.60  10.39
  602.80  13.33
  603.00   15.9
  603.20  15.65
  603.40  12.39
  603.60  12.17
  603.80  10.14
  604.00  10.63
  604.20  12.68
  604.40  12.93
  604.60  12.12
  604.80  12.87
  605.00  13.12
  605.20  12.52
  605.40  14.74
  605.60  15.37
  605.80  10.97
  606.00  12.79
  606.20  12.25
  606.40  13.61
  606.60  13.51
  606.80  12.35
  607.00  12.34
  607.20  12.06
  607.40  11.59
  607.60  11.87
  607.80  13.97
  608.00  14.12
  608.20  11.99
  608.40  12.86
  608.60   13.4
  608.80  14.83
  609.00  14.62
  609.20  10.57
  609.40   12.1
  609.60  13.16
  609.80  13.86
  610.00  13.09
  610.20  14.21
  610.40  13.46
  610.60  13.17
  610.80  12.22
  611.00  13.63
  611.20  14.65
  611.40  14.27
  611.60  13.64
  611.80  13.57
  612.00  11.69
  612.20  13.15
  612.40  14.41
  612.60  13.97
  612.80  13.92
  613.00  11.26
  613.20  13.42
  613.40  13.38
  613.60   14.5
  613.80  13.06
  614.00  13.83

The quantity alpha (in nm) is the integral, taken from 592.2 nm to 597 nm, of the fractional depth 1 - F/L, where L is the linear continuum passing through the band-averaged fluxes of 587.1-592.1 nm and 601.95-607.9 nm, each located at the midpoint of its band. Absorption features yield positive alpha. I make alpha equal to 0.15 nm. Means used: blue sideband 13.7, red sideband 12.6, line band 12.9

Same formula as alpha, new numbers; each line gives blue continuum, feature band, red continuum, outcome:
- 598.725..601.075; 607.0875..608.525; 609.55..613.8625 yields 0.08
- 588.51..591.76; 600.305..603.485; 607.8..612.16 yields 0.09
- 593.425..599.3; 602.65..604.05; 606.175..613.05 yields 0.04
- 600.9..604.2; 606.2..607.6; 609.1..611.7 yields 0.05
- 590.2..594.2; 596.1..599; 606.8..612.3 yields -0.12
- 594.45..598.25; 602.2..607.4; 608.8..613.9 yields 0.27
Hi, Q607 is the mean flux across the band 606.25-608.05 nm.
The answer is 12.8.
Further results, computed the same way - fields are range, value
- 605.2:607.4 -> 12.9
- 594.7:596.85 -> 12.8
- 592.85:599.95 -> 13.2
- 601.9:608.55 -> 12.7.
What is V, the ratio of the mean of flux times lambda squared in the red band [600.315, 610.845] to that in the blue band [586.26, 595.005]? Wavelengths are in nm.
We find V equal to 1.00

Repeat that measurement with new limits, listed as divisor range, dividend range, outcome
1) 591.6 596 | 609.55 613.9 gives 1.08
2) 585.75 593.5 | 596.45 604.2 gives 1.01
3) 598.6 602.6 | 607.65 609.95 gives 1.05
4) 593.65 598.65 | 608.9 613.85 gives 1.04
